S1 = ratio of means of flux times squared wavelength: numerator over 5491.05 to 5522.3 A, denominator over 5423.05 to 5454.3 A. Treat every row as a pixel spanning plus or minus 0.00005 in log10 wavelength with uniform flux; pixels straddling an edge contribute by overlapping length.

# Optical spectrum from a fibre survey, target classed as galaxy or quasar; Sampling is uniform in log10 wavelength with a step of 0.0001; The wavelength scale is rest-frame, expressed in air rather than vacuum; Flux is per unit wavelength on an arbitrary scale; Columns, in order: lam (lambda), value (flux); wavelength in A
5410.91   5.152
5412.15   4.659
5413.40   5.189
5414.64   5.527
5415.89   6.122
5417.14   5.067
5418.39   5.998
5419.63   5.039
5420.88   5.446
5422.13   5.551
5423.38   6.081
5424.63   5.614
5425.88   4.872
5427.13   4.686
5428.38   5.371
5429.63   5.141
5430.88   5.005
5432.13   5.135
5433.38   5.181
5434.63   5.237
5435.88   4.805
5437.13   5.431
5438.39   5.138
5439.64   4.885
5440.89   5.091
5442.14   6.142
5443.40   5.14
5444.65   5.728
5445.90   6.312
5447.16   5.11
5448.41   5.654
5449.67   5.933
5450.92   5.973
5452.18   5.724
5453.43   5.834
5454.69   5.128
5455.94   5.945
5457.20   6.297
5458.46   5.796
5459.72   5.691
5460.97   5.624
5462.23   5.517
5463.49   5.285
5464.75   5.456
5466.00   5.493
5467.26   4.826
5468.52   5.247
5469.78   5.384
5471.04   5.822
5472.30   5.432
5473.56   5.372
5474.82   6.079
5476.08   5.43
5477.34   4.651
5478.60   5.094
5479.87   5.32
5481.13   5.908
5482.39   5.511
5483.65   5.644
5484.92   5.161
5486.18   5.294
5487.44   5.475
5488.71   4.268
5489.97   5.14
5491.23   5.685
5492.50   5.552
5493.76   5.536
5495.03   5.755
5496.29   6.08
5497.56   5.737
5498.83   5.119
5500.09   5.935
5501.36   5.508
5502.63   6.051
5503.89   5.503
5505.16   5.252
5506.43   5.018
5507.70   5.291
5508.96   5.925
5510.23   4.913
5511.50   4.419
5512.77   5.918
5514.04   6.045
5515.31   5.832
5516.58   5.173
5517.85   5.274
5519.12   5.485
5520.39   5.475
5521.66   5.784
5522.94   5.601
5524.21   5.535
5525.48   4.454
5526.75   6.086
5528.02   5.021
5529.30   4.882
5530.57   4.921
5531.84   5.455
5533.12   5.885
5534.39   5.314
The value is 1.0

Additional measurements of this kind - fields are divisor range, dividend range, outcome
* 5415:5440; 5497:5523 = 1.07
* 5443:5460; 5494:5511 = 0.98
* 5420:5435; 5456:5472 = 1.07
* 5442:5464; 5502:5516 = 0.98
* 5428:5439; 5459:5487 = 1.07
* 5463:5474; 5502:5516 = 1.03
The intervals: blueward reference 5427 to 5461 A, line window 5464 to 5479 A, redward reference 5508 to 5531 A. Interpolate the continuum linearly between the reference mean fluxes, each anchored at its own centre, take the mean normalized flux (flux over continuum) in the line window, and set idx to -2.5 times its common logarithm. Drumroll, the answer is 0.02 mag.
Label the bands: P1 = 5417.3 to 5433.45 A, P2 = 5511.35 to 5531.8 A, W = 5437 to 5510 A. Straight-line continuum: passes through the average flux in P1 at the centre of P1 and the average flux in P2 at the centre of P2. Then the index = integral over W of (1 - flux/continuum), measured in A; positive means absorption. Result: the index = -2.0 A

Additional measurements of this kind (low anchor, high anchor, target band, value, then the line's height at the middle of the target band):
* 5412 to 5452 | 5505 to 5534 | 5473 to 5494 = 0.1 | 5.38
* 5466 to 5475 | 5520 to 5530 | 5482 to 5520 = -0.5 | 5.38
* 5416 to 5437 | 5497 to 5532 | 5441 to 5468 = -1.6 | 5.33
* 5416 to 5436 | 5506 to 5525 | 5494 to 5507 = -0.4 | 5.42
